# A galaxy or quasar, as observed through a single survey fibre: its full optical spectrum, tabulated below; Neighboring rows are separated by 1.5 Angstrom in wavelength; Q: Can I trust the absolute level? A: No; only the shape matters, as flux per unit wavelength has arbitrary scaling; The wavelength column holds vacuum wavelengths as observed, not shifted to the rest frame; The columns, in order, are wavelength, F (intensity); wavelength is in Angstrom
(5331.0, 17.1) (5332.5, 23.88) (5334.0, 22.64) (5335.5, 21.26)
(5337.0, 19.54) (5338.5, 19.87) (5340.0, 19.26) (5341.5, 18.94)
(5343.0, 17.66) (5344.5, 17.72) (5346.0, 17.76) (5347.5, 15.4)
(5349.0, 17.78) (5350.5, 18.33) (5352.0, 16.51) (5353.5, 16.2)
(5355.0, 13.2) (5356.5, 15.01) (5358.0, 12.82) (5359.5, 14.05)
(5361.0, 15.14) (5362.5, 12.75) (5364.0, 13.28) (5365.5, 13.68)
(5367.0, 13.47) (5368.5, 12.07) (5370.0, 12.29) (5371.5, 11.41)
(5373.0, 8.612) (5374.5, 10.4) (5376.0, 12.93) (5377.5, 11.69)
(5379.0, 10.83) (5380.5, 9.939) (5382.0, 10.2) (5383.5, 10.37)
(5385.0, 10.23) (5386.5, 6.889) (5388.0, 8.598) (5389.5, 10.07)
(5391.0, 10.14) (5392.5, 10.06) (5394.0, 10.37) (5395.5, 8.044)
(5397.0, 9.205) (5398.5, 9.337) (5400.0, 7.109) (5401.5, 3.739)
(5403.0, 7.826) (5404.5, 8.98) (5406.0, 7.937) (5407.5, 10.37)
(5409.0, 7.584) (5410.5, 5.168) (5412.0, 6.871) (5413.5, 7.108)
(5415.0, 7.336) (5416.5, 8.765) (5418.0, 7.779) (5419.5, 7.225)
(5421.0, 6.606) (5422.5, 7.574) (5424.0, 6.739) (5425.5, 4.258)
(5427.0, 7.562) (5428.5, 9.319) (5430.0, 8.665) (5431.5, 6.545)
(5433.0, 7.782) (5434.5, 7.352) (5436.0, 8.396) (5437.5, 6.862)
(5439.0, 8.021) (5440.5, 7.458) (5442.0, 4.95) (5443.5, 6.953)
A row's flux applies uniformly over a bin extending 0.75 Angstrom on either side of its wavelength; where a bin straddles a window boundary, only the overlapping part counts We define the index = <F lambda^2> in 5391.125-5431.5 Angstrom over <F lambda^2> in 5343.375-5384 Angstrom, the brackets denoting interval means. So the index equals 0.6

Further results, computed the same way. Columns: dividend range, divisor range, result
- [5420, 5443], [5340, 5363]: 0.46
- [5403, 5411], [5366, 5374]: 0.71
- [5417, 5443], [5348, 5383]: 0.57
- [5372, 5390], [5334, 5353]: 0.55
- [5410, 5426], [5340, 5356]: 0.42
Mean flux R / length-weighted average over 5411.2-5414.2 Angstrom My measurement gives 6.96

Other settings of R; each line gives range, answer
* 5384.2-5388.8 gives 8.61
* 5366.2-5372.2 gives 12.3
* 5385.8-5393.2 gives 9.16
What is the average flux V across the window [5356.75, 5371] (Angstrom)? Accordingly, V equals 13.3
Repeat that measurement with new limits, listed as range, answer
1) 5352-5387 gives 12.2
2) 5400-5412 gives 7.32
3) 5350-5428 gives 10.1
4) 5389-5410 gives 8.57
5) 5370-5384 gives 10.8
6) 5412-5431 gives 7.38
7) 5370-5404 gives 9.51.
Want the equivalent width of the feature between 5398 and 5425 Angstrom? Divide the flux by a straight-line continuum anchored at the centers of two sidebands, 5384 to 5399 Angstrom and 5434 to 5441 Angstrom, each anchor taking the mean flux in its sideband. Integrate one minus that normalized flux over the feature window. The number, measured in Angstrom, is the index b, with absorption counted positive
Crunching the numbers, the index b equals 3.7 Angstrom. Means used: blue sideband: 9.31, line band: 7.4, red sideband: 7.63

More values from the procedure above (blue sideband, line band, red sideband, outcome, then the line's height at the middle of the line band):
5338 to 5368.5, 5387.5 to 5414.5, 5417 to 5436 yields 5.4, 10.3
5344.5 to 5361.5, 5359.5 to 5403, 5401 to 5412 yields 3.5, 11.4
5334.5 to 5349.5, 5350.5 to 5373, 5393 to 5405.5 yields 2.0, 15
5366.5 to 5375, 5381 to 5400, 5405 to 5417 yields 0.3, 9.53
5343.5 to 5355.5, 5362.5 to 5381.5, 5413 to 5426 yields 2.6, 13.6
